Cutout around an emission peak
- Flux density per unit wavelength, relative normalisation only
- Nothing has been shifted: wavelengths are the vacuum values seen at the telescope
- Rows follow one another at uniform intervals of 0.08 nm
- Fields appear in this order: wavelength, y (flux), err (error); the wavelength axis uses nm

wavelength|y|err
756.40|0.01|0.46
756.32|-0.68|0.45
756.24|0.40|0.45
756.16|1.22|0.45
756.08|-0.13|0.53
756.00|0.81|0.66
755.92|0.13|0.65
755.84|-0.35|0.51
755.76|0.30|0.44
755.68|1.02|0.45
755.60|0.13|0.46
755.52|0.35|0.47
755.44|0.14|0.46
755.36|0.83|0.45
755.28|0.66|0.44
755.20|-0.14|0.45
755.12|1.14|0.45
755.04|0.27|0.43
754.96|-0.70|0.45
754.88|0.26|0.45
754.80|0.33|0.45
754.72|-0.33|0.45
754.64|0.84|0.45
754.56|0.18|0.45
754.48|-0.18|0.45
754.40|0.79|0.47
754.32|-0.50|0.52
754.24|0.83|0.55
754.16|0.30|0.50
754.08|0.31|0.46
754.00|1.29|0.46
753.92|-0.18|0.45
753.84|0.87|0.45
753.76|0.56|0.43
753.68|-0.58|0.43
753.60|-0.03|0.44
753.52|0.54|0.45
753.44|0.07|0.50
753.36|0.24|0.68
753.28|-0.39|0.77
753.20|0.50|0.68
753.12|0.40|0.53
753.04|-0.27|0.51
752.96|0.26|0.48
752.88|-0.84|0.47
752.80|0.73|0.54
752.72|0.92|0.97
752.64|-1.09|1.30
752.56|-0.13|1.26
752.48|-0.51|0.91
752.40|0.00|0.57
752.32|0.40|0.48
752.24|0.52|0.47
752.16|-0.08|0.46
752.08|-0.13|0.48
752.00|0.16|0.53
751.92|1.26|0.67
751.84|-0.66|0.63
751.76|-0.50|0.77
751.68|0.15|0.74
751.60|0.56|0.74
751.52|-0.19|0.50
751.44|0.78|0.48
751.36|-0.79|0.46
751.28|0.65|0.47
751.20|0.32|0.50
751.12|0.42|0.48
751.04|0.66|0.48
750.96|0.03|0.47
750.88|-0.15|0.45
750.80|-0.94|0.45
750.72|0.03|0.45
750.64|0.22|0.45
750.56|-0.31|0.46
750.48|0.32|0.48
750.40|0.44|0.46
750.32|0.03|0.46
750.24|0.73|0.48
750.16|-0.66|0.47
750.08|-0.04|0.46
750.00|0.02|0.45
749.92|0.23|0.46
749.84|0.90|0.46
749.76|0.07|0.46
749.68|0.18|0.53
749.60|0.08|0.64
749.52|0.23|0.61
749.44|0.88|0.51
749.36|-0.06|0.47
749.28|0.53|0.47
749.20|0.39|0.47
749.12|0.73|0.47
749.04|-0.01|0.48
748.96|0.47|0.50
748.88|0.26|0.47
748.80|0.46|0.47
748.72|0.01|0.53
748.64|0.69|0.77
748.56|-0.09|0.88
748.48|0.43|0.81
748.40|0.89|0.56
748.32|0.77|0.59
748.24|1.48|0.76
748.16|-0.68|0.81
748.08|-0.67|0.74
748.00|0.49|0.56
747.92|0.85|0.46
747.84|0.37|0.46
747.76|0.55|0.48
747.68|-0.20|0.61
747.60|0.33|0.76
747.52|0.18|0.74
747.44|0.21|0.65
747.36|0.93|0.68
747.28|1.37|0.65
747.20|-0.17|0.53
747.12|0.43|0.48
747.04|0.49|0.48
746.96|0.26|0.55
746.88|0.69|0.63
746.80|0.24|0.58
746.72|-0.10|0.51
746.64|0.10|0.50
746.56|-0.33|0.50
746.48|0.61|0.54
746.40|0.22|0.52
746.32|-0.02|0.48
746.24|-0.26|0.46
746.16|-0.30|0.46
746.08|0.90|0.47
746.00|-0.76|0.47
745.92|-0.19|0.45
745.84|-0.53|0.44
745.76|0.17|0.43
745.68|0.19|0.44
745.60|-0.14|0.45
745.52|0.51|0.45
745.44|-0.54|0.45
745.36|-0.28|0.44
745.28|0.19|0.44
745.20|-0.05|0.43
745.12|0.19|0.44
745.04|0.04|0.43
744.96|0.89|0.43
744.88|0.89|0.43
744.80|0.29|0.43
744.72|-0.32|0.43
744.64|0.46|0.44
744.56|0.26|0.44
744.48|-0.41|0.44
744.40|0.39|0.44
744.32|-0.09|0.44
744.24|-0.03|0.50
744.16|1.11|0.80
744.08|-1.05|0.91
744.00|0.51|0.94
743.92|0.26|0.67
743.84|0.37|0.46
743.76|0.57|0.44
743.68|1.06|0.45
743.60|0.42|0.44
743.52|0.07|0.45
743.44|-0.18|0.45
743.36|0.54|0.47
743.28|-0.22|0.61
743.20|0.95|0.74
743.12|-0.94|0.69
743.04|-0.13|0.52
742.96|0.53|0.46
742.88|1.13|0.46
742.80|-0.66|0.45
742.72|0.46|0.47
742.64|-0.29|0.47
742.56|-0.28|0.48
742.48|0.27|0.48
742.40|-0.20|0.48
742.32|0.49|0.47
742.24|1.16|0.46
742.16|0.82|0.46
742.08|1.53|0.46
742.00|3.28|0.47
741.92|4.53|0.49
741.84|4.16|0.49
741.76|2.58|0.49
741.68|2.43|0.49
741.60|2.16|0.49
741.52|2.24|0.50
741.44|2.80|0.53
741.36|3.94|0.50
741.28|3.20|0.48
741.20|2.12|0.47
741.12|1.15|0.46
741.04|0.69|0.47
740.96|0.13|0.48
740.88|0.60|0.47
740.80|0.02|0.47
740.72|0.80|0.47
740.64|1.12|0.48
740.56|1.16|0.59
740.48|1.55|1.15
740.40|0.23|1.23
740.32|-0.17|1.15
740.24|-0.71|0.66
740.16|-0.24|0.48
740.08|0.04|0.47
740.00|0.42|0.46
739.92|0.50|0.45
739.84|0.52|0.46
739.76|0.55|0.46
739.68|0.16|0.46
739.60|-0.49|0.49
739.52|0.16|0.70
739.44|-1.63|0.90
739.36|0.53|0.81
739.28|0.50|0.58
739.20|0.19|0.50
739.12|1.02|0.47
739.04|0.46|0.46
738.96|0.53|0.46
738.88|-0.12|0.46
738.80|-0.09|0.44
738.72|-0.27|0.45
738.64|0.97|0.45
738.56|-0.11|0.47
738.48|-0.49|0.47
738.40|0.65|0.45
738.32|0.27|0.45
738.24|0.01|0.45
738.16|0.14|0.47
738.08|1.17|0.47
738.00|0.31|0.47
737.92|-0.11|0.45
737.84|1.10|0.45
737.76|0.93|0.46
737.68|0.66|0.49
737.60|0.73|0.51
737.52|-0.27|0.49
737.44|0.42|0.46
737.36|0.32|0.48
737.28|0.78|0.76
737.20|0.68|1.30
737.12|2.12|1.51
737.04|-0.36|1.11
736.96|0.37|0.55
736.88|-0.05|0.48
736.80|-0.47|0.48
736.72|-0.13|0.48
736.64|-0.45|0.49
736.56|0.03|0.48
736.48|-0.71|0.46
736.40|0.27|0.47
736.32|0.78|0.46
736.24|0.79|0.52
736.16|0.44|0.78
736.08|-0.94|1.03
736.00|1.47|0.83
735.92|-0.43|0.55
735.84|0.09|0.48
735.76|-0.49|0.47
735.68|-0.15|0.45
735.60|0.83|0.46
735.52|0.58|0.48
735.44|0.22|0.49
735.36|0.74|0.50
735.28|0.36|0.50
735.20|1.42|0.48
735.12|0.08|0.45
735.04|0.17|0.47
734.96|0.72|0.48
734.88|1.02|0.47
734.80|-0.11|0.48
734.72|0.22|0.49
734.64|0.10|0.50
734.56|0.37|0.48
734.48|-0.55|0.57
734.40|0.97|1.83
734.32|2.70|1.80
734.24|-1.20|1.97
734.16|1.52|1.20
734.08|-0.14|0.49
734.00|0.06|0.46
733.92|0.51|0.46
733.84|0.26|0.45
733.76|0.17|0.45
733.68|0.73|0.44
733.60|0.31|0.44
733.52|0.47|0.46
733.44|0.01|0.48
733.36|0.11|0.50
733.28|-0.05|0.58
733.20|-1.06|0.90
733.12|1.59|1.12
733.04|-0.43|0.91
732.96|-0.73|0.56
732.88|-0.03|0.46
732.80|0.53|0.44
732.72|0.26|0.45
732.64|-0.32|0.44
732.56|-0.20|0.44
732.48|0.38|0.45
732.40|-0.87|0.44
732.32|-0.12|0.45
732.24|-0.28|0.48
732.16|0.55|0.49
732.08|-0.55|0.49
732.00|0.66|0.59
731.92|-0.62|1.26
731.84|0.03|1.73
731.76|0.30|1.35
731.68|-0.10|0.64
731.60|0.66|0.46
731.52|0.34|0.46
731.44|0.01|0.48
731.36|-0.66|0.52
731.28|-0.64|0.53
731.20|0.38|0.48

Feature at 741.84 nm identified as [O II]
